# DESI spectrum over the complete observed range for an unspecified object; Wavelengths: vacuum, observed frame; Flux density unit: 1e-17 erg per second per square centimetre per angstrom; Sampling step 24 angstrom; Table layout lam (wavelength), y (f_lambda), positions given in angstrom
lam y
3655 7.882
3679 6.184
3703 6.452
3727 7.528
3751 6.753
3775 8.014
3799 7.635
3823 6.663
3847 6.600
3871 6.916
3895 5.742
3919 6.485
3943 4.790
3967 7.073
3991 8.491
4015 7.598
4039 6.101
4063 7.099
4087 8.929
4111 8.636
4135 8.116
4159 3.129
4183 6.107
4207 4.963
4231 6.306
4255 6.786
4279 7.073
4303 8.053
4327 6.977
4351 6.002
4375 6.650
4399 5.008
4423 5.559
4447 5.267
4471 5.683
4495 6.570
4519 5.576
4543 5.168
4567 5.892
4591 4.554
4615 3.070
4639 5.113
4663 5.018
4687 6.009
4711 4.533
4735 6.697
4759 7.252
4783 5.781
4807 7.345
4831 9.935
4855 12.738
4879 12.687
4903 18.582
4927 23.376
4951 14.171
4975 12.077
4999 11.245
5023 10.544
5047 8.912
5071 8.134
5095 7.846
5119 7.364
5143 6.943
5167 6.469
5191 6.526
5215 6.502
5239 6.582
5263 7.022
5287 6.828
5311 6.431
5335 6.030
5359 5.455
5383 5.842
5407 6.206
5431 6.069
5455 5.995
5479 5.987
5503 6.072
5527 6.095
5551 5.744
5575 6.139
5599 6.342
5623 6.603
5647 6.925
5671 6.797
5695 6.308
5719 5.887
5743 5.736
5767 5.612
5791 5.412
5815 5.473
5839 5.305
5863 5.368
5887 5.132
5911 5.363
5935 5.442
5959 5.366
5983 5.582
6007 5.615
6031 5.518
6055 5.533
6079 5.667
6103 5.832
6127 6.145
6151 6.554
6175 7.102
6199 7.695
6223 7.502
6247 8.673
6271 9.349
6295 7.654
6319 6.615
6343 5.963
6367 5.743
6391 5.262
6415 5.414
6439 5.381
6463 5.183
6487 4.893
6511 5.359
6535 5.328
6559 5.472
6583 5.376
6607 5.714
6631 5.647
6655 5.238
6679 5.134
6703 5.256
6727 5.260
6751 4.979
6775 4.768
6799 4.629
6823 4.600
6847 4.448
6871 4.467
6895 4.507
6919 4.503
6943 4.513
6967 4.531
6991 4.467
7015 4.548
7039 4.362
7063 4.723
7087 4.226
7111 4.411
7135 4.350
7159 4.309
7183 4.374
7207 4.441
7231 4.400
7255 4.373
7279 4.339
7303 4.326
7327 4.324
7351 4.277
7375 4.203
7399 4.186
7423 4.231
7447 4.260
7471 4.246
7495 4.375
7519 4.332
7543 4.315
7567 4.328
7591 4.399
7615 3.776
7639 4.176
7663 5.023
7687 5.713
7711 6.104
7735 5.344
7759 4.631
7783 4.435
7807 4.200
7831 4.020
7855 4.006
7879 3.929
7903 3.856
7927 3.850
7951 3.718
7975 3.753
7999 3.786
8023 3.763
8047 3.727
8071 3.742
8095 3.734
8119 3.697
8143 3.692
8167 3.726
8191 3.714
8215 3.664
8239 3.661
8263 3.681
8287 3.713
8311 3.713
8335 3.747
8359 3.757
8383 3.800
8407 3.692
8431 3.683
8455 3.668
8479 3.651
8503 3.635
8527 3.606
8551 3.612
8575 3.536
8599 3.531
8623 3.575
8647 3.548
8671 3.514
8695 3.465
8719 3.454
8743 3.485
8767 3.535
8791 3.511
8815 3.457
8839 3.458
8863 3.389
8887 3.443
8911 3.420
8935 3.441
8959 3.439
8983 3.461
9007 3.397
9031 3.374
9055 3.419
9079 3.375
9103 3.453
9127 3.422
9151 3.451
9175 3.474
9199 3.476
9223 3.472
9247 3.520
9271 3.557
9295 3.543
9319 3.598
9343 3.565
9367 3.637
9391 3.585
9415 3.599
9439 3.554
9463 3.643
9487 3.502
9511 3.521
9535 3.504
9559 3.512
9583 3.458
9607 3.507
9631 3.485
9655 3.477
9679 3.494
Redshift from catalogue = 3.03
